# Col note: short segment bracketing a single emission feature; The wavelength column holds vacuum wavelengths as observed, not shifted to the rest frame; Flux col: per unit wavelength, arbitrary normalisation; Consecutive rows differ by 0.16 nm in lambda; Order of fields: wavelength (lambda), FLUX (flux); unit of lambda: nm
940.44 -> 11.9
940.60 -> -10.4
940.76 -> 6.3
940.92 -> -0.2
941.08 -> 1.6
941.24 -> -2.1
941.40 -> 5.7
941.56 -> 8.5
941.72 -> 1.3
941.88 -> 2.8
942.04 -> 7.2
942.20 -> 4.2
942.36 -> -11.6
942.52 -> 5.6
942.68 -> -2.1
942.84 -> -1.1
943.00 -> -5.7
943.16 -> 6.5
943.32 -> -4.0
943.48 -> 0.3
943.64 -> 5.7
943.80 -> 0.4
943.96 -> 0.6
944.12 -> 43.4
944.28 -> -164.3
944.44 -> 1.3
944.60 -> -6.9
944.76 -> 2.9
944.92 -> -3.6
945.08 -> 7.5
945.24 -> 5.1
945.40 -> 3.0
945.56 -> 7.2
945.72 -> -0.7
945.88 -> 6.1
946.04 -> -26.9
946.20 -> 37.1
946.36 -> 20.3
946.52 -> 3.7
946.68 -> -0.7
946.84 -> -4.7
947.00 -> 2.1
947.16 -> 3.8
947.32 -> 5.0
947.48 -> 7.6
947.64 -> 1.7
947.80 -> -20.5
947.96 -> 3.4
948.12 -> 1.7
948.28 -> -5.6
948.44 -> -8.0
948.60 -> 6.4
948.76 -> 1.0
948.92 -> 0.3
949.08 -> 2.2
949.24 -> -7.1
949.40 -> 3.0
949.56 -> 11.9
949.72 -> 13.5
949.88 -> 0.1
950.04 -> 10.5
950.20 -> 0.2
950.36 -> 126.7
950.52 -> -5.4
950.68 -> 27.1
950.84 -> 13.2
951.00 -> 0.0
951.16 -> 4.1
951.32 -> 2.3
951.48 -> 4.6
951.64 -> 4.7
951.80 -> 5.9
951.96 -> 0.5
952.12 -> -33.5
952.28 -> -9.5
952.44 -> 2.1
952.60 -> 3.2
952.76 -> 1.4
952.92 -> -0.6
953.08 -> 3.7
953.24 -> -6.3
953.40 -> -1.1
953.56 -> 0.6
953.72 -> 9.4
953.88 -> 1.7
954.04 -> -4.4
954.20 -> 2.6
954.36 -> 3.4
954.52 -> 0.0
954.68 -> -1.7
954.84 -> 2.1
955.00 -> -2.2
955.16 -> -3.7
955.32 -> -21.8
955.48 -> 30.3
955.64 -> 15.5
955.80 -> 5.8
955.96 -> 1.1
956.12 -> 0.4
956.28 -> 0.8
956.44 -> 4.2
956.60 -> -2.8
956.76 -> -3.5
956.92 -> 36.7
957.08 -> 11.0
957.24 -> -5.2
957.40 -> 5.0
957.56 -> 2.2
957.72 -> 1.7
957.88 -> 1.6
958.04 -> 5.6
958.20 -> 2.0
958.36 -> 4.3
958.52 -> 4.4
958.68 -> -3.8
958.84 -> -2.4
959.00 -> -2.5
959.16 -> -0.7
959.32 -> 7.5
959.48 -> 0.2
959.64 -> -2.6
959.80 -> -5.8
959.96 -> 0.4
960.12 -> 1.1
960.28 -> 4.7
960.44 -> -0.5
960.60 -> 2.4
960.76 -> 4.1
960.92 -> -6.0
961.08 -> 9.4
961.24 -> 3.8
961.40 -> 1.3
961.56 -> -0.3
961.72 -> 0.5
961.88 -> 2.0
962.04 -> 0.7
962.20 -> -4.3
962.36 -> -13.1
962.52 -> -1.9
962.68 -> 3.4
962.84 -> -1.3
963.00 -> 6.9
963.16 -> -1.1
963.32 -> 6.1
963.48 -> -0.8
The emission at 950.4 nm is H-gamma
